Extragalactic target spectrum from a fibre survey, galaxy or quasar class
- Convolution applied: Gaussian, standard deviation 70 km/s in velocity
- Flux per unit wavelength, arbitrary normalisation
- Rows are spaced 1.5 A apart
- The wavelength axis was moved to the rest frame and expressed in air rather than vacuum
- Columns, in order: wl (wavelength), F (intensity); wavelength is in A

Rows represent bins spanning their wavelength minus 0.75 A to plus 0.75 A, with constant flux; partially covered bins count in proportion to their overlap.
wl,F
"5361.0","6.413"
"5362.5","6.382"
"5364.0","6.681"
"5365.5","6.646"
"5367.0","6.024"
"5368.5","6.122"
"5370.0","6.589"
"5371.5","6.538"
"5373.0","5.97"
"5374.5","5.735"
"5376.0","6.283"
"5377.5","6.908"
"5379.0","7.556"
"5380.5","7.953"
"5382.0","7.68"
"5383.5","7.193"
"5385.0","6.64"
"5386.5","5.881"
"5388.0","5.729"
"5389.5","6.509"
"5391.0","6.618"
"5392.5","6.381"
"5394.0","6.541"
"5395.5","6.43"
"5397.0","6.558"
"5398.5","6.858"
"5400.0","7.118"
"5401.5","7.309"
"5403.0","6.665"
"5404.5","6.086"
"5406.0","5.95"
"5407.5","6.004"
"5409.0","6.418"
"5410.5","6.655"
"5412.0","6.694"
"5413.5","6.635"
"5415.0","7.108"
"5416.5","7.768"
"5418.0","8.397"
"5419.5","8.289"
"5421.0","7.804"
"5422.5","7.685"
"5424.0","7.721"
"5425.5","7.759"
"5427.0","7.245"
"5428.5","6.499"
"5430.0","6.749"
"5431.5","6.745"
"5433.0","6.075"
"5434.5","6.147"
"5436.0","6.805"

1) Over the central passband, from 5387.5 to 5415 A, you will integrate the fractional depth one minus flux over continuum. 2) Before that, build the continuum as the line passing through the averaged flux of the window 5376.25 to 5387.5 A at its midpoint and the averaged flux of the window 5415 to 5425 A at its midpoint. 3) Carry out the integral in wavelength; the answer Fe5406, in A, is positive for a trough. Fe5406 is 3.4 A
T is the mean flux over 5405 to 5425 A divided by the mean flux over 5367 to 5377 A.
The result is 1.15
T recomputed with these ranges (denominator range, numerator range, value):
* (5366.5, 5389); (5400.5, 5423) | 1.07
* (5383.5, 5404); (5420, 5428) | 1.16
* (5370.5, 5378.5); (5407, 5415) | 1.03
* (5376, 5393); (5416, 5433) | 1.09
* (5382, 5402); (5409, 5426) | 1.12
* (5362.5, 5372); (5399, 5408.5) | 1.02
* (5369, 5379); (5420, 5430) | 1.16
